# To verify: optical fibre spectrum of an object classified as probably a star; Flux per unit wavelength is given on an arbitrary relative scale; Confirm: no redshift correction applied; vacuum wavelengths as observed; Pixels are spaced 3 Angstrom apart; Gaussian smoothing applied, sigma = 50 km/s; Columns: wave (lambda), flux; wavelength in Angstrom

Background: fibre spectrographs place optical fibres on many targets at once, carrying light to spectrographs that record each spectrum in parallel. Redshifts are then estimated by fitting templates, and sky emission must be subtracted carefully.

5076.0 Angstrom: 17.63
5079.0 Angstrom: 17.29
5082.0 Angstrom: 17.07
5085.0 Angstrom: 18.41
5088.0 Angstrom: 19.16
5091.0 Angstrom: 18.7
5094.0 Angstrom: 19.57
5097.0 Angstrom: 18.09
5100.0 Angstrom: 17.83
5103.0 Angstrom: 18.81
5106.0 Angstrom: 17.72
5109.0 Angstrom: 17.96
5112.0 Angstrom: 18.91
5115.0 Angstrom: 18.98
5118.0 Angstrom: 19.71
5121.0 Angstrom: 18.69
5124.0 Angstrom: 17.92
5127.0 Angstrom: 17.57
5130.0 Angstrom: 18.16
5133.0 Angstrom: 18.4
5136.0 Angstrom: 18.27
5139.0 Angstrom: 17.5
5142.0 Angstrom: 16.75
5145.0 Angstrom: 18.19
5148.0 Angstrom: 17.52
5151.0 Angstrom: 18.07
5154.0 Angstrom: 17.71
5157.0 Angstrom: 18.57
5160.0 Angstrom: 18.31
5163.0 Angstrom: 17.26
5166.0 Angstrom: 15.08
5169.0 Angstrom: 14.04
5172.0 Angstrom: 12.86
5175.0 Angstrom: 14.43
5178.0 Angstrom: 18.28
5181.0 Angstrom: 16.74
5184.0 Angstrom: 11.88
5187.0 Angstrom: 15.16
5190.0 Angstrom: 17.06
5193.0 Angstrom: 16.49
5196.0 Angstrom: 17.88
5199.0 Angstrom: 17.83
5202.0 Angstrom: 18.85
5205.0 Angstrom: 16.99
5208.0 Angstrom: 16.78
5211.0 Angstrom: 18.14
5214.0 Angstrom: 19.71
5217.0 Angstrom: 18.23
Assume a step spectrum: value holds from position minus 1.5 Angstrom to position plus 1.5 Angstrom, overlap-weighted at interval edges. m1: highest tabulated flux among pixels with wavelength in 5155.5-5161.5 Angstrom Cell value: 18.57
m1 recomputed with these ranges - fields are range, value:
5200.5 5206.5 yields 18.85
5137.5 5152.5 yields 18.19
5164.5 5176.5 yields 15.08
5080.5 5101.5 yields 19.57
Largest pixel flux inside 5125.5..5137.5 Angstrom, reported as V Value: 18.4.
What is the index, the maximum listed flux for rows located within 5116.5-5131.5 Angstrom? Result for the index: 19.71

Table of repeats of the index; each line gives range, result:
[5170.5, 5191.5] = 18.28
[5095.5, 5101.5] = 18.09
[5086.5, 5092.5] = 19.16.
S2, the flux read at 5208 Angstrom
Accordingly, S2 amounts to 16.78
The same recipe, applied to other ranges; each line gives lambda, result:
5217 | 18.23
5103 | 18.81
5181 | 16.74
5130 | 18.16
